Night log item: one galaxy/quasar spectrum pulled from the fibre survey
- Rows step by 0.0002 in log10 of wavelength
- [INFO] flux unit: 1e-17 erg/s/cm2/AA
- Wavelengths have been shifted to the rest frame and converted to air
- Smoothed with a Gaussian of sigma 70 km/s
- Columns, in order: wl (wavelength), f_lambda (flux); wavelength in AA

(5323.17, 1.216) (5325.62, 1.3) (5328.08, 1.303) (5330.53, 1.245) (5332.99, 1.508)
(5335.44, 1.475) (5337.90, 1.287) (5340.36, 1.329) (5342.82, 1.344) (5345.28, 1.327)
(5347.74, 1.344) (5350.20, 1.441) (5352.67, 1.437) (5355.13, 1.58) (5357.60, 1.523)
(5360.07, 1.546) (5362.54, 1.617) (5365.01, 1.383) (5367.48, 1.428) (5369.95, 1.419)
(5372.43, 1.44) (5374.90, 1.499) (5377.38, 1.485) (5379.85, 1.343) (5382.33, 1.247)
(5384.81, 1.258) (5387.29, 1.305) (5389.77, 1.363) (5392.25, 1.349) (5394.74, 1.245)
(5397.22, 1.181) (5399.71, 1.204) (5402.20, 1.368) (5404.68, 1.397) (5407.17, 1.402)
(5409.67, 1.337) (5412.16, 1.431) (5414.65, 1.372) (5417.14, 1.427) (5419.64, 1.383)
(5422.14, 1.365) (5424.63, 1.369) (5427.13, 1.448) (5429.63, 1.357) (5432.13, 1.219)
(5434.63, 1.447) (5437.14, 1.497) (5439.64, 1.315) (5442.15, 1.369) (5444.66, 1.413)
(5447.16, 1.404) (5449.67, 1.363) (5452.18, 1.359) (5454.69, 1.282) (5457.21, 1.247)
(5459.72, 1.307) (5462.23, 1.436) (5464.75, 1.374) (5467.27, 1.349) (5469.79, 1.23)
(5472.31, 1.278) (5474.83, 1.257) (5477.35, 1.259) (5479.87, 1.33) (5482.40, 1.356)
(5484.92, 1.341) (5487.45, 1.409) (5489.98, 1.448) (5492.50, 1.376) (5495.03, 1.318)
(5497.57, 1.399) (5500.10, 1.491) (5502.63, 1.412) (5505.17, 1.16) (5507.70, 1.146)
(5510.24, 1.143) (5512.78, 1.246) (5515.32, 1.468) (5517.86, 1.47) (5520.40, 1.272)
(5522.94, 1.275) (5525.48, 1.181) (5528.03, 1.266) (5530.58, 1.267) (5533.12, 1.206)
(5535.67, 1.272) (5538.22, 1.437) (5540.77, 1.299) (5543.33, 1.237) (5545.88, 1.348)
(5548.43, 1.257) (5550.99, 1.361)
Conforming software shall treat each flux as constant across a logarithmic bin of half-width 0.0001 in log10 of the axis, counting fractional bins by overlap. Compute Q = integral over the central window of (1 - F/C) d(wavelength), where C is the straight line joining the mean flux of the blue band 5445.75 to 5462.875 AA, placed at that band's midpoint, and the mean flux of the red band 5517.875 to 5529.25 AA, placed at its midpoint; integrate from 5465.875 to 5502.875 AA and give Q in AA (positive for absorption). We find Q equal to -1.1 AA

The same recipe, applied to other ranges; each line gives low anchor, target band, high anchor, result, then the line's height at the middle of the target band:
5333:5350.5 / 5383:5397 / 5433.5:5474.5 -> 0.7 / 1.36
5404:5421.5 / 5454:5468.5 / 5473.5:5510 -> 0.2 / 1.35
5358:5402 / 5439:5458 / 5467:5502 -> 0.1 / 1.36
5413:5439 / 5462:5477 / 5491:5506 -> 0.7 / 1.38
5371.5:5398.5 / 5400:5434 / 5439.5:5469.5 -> -0.7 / 1.34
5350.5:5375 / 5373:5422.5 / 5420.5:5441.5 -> 2.8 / 1.43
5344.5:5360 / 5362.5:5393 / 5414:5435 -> 0.8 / 1.43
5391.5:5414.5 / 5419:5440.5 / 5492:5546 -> -1.0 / 1.32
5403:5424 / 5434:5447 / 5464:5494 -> -0.4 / 1.37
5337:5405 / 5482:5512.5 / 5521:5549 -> -0.7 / 1.3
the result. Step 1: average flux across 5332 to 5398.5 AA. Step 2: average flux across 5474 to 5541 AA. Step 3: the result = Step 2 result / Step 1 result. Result 0.94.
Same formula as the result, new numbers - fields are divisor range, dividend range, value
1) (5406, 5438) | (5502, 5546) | 0.92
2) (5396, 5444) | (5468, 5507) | 0.98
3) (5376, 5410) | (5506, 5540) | 0.97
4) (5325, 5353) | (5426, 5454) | 1.01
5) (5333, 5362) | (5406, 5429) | 0.97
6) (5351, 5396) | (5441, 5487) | 0.94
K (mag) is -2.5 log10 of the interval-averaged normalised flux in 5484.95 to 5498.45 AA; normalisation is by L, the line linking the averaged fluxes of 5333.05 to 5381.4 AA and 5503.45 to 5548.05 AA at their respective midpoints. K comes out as -0.061 mag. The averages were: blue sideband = 1.43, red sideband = 1.28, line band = 1.38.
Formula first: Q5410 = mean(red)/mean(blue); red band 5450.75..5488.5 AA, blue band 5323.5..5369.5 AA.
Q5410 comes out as 0.9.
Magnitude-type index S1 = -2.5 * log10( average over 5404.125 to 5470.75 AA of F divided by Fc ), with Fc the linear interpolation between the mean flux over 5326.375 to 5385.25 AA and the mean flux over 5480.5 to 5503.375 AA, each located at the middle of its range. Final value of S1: 0.026 mag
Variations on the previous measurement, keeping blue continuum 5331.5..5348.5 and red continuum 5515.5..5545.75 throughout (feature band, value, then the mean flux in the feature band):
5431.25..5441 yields -0.03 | 1.37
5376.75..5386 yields 0.03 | 1.32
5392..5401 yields 0.10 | 1.23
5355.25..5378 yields -0.09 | 1.49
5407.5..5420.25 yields -0.04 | 1.39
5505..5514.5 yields 0.10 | 1.19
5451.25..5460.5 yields 0.03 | 1.3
